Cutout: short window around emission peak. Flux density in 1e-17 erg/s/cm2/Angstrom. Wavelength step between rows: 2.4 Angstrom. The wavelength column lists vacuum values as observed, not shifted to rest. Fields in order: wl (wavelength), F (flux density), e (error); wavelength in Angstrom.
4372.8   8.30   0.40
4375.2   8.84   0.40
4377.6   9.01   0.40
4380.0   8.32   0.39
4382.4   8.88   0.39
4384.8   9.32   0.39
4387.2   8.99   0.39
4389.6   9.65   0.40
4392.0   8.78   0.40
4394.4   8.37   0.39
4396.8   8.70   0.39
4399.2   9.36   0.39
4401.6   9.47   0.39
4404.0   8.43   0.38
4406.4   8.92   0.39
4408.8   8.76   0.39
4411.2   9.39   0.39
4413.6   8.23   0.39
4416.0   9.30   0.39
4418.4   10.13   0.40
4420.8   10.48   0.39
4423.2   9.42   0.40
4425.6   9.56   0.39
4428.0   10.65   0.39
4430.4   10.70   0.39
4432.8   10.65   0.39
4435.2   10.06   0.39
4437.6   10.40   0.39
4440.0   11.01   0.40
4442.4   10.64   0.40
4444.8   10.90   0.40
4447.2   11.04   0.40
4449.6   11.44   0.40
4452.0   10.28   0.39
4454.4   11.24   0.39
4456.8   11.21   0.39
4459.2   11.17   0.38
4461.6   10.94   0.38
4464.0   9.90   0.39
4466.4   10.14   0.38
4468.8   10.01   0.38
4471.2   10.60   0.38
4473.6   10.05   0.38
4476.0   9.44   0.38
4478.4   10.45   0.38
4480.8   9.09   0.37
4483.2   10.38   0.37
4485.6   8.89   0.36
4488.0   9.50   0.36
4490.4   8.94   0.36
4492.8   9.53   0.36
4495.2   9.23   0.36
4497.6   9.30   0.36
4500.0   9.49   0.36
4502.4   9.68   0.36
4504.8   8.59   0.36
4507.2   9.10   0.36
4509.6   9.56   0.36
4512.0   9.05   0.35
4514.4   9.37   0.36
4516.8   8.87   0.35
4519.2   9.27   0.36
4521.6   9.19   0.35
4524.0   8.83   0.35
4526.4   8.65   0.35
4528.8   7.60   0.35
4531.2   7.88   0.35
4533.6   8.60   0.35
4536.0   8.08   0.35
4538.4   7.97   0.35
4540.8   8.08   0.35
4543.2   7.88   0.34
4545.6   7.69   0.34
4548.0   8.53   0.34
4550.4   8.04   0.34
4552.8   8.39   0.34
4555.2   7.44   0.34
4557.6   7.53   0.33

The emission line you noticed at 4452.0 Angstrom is Mg II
